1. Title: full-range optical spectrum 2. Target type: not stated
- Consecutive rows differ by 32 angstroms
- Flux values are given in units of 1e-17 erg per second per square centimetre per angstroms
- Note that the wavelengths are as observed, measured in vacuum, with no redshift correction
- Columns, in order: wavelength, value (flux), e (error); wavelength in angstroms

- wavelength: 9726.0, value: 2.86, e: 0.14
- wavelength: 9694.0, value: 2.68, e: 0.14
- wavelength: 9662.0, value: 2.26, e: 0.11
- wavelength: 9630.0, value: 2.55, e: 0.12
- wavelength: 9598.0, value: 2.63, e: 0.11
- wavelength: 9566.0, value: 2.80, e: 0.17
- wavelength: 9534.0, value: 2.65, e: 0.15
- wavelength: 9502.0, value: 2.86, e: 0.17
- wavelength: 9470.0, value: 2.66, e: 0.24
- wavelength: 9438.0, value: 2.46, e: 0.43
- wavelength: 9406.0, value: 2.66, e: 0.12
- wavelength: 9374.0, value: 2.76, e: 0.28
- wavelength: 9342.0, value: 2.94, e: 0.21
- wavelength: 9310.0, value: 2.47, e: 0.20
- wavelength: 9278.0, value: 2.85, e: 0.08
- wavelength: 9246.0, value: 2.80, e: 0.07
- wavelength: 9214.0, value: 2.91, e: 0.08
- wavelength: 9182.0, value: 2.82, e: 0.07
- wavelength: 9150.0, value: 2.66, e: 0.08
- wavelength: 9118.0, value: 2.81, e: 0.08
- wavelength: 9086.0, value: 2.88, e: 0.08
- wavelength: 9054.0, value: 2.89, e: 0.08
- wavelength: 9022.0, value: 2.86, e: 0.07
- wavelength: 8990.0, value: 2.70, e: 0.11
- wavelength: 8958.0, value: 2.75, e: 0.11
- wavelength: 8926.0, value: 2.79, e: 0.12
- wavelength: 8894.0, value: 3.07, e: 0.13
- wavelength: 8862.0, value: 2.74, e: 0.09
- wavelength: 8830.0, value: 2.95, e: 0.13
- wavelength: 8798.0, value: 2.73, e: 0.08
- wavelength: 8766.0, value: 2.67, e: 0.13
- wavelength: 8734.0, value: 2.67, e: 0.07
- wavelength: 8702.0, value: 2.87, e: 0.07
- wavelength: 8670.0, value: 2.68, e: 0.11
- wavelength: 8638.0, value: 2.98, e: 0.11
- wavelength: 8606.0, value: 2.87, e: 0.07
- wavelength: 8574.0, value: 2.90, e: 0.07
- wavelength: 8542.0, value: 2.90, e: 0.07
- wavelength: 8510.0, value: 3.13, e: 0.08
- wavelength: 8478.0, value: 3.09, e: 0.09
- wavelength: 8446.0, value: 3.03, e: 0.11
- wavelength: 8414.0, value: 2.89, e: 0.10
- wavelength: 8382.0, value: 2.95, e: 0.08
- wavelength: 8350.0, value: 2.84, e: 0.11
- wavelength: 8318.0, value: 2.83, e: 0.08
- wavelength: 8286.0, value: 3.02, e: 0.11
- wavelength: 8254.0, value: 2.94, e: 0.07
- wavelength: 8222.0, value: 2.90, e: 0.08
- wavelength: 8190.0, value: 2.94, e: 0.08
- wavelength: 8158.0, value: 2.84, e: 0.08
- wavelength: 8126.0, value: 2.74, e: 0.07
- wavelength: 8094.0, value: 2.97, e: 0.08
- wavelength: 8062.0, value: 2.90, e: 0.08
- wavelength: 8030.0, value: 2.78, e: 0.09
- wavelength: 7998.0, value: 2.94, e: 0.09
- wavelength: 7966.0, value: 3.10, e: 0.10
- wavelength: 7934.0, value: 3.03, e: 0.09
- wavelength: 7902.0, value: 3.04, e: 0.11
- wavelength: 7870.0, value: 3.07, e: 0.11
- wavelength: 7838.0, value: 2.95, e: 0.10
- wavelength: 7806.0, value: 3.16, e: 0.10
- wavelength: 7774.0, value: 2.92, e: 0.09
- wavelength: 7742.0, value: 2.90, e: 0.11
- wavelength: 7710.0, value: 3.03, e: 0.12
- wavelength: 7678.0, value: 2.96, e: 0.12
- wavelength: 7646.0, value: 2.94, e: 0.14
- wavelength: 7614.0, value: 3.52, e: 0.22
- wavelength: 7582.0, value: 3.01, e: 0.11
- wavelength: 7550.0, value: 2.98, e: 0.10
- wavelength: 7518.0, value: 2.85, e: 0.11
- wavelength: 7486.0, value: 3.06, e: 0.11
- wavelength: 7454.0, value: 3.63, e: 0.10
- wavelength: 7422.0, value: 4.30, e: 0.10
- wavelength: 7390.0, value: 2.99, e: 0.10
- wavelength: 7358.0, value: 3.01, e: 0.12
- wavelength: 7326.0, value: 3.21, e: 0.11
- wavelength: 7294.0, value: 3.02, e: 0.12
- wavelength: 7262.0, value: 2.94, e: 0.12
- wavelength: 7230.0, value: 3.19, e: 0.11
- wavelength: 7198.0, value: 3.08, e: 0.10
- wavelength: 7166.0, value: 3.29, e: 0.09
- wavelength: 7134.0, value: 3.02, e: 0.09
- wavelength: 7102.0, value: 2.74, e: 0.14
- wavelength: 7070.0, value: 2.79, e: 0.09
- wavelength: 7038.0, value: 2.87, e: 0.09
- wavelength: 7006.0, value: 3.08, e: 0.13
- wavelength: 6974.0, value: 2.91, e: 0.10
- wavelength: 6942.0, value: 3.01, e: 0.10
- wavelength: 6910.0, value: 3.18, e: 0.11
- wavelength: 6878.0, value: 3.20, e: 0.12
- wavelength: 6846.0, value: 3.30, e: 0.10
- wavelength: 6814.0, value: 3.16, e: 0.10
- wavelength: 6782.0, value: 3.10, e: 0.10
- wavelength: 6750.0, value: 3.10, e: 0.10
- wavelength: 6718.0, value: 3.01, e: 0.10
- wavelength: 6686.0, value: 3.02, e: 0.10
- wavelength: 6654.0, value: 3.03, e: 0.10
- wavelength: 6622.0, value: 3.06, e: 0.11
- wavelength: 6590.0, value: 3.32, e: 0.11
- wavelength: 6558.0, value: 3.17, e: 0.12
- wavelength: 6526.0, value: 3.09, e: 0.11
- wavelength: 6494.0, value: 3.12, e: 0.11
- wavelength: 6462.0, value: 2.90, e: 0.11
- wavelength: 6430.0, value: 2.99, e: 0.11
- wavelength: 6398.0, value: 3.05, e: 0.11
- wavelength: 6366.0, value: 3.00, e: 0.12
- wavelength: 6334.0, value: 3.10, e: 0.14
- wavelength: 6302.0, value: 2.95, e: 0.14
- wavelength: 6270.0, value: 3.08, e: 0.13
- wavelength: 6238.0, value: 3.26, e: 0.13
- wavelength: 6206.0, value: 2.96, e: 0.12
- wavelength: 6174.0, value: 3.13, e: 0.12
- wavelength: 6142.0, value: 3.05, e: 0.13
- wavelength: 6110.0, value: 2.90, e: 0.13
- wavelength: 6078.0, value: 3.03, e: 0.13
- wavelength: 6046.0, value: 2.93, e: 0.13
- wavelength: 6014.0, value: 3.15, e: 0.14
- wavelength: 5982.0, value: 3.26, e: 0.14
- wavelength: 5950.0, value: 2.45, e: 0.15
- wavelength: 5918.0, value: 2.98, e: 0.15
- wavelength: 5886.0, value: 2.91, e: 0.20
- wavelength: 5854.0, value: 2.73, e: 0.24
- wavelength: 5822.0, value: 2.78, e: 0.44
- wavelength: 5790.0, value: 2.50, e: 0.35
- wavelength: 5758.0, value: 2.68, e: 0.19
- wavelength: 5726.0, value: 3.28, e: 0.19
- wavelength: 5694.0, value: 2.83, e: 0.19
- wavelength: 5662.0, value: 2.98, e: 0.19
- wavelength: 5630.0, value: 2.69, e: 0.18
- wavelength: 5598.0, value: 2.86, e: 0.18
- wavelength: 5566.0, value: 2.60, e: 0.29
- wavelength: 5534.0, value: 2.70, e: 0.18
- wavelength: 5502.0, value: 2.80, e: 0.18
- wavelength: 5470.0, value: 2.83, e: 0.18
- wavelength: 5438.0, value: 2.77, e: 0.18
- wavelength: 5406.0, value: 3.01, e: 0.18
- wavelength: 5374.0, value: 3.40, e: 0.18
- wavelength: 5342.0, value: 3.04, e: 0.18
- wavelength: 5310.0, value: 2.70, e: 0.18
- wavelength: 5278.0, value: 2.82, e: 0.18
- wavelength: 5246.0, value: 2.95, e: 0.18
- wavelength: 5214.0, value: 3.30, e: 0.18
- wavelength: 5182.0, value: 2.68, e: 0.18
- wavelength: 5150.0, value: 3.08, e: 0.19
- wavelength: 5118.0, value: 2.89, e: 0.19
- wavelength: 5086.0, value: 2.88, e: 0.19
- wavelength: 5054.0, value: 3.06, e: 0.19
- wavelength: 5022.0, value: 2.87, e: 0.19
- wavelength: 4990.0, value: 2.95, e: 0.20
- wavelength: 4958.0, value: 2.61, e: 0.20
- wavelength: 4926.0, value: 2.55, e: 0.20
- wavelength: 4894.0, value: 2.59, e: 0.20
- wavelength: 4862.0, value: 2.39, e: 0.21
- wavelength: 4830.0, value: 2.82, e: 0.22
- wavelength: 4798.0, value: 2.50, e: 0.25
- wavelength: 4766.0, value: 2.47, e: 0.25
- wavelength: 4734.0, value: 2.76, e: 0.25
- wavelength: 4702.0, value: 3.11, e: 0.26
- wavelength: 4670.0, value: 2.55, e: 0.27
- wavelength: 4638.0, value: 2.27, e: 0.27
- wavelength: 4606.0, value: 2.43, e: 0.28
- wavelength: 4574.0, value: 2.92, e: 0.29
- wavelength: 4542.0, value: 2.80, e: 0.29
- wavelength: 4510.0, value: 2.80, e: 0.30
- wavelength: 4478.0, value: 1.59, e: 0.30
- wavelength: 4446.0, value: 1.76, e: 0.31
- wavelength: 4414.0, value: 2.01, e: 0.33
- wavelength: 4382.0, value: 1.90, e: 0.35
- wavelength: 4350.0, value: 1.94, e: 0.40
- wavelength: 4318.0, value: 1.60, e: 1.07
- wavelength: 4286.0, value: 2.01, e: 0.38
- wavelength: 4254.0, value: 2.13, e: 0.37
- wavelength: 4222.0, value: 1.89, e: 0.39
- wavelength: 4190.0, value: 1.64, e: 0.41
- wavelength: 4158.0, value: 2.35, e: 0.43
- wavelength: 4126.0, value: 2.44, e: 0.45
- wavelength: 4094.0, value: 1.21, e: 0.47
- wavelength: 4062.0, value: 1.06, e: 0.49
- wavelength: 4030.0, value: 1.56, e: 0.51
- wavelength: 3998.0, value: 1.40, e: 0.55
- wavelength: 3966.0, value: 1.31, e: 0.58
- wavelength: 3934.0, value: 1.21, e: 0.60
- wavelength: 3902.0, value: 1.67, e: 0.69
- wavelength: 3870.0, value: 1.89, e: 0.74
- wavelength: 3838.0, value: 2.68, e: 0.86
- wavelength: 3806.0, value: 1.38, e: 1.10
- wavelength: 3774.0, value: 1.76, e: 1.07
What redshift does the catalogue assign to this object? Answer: 0.13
